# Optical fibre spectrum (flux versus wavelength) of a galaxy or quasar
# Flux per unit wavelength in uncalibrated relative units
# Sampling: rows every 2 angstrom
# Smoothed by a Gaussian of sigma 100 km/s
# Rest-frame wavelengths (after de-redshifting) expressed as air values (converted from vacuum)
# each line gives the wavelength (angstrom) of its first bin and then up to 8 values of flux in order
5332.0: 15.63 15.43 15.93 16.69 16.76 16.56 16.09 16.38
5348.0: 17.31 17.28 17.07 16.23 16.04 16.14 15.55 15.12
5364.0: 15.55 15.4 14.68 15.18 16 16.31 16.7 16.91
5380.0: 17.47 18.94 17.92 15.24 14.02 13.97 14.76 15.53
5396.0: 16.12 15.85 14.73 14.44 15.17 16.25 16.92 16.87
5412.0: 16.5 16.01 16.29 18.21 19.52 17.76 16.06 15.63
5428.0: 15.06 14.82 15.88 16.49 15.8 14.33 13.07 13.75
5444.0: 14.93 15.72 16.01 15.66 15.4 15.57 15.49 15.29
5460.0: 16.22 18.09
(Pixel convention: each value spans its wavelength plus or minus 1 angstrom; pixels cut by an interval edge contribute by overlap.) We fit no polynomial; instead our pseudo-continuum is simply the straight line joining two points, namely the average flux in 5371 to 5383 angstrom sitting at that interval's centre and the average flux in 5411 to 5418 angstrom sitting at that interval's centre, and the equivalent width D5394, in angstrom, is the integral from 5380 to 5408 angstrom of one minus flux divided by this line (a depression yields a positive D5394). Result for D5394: 1.83 angstrom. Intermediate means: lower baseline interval 17.1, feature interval 15.7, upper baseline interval 16.5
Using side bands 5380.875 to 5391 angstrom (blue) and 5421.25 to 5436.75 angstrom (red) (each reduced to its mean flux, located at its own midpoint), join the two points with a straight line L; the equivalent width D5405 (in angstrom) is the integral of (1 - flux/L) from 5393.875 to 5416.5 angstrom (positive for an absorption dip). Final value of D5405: 0.1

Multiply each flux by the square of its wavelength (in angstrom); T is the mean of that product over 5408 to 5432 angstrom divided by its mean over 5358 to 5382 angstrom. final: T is 1.05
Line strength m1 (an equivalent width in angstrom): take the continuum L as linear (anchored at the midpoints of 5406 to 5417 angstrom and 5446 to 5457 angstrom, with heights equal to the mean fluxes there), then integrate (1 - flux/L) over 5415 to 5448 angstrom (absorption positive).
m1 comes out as 0.5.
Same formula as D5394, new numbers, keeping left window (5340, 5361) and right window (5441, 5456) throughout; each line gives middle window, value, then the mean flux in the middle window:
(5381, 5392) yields 0.1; 15.9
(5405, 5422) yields -1.5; 17.1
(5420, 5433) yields -0.5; 16.1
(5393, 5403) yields 0.4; 15.3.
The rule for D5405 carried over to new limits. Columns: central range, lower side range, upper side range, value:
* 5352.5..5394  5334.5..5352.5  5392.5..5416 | 0.9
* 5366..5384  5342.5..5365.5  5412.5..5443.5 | -0.4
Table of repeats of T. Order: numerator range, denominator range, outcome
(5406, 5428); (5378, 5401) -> 1.07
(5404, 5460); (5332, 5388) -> 1.00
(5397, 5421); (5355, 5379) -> 1.05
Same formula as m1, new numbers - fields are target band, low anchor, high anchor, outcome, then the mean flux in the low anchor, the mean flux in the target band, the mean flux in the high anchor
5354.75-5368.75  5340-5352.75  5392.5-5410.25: 0.8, 16.8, 15.5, 15.7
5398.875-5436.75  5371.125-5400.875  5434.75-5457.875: -1.7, 16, 16.2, 15.1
